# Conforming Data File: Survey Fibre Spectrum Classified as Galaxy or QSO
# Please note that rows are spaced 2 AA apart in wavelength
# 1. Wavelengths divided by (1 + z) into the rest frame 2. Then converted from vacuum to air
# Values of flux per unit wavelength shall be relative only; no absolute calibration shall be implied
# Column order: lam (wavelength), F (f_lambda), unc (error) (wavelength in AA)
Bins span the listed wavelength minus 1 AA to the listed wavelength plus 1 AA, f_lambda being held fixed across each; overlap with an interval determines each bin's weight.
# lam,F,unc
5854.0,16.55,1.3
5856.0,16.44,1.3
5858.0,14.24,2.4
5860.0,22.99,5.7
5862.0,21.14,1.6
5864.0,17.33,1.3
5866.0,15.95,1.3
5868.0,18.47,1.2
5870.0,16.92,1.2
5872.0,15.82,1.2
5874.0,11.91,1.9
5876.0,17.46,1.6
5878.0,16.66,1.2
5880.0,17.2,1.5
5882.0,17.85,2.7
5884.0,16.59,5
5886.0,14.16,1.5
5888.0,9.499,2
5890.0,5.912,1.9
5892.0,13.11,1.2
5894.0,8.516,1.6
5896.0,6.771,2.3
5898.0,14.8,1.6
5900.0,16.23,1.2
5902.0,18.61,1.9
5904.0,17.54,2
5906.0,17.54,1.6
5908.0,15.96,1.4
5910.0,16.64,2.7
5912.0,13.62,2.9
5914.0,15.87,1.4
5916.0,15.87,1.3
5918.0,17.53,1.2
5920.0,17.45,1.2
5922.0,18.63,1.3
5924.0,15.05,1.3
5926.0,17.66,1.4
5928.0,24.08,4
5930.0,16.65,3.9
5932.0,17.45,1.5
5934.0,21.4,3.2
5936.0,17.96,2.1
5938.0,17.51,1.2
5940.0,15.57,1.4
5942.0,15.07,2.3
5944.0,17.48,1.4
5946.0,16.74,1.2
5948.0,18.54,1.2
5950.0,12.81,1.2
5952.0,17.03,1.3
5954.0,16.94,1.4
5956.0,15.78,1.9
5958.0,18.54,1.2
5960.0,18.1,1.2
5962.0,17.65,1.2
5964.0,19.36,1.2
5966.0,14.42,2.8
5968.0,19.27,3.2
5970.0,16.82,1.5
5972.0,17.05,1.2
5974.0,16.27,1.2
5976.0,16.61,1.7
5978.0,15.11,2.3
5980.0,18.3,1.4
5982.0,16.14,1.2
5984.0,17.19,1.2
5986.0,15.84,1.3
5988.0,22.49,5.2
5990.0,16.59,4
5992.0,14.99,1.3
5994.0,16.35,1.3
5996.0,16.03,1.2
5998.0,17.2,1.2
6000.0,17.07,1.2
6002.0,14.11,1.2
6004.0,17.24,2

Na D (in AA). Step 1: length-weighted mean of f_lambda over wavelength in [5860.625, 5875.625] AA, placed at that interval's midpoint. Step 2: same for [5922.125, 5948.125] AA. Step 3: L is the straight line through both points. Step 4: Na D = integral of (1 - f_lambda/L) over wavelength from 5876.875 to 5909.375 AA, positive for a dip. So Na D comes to 5.7 AA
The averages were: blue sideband 17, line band 14.2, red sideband 17.8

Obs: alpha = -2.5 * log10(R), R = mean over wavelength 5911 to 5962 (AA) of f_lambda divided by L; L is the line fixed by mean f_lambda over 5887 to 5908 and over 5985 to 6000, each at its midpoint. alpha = -0.17 mag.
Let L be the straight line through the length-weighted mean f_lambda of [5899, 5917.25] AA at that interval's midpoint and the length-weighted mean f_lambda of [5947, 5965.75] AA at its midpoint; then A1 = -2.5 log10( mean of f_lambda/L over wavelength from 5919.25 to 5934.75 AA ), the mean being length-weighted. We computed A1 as -0.11 mag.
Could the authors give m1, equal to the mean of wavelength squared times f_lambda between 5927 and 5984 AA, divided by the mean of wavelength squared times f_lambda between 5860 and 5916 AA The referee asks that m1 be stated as 1.16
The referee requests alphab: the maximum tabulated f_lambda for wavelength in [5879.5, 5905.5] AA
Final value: 18.61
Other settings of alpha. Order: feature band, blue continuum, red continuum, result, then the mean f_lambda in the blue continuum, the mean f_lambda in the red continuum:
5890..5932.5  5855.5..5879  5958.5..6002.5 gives 0.089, 17.1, 17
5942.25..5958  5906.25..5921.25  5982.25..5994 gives 0.013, 16.2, 17.2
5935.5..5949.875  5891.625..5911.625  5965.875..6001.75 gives -0.065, 14.6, 16.9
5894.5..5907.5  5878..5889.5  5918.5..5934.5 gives 0.091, 14.8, 18.4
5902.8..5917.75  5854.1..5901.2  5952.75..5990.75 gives -0.027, 15.1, 17.3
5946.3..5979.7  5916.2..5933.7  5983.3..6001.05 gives 0.038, 18.1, 17.1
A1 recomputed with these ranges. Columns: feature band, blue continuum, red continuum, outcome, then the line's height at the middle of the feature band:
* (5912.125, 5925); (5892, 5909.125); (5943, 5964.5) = -0.080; 15.3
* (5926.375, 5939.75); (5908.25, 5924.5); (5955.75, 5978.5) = -0.140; 16.6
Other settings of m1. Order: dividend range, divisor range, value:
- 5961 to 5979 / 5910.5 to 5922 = 1.06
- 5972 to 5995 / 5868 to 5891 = 1.19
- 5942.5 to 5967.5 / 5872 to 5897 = 1.33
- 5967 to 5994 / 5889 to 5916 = 1.25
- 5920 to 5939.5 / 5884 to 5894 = 1.69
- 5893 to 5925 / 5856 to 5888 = 0.93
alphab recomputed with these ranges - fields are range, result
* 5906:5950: 24.08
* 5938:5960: 18.54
